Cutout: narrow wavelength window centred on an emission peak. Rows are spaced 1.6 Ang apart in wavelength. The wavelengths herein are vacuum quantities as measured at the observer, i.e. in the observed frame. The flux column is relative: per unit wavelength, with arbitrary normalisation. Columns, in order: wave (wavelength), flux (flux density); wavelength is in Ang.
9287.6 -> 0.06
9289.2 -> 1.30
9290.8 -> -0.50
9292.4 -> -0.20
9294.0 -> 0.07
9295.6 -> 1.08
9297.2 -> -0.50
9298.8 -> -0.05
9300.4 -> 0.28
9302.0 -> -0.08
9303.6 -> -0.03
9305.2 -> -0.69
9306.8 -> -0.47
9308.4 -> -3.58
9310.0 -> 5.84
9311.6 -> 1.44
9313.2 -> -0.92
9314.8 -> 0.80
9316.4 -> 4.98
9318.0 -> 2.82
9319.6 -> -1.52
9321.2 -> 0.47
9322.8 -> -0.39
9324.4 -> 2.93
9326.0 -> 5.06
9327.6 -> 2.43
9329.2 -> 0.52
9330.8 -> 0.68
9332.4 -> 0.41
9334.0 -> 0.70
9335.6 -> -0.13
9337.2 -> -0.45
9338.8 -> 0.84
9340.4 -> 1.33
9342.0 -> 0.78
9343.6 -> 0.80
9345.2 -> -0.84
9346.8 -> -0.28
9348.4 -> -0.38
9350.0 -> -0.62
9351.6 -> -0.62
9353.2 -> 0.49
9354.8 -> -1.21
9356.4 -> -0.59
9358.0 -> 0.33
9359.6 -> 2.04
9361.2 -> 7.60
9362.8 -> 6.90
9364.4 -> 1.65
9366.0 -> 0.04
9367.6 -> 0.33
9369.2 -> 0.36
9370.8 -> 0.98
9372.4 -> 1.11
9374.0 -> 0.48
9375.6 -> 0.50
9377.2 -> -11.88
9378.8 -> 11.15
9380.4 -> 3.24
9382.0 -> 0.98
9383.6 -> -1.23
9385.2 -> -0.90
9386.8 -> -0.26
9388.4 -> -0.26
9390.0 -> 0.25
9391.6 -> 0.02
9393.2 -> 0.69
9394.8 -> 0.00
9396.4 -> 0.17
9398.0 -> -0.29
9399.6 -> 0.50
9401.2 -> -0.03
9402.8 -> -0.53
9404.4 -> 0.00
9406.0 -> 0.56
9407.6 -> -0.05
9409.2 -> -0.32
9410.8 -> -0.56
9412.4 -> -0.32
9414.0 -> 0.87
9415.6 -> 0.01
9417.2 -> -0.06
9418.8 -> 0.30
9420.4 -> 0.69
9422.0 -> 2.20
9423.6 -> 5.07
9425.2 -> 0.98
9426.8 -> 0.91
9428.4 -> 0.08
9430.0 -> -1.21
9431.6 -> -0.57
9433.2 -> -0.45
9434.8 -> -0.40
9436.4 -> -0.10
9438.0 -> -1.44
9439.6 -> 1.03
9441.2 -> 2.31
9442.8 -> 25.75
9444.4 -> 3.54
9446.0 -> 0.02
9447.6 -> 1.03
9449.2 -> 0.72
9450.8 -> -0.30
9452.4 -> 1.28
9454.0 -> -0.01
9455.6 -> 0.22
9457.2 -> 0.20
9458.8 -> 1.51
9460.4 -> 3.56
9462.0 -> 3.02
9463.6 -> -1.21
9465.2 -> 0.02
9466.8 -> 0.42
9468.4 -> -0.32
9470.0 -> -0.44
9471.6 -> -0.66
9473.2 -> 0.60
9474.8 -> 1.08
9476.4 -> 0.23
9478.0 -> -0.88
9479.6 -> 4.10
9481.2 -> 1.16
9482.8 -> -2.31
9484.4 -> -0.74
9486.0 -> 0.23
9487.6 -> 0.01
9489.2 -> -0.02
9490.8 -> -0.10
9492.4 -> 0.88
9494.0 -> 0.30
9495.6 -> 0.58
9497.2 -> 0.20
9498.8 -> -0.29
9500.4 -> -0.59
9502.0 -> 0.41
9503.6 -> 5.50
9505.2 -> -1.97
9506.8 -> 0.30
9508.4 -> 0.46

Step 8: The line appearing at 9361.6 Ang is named H-beta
